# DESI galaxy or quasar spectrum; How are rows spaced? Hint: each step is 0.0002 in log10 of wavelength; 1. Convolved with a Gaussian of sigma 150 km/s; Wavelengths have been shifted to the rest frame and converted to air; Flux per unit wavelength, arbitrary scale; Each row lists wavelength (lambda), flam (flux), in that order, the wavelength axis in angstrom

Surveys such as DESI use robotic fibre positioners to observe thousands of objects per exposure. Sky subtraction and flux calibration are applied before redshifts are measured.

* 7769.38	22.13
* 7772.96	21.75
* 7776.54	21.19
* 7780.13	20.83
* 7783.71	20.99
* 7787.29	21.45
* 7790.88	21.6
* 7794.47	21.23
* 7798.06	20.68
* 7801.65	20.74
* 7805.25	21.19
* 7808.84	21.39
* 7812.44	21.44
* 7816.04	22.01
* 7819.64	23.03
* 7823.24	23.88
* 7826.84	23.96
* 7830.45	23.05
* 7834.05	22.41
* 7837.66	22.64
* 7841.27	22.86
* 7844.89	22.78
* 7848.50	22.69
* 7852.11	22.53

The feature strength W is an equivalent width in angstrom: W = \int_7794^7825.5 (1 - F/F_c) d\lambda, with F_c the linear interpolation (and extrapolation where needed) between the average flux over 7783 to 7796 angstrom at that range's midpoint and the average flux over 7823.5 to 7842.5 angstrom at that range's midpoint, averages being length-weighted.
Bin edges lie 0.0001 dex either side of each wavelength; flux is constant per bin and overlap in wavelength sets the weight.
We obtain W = 0.5 angstrom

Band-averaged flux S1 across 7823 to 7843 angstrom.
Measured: 23.1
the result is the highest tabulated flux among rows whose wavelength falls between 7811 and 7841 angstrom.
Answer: 23.96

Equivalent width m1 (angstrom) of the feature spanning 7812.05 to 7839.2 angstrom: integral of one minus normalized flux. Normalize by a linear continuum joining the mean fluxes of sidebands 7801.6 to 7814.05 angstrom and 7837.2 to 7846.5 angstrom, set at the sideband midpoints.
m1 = -1.04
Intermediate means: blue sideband 21.2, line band 22.9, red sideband 22.8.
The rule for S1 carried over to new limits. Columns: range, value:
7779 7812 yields 21.1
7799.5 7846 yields 22.4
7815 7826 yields 23.1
